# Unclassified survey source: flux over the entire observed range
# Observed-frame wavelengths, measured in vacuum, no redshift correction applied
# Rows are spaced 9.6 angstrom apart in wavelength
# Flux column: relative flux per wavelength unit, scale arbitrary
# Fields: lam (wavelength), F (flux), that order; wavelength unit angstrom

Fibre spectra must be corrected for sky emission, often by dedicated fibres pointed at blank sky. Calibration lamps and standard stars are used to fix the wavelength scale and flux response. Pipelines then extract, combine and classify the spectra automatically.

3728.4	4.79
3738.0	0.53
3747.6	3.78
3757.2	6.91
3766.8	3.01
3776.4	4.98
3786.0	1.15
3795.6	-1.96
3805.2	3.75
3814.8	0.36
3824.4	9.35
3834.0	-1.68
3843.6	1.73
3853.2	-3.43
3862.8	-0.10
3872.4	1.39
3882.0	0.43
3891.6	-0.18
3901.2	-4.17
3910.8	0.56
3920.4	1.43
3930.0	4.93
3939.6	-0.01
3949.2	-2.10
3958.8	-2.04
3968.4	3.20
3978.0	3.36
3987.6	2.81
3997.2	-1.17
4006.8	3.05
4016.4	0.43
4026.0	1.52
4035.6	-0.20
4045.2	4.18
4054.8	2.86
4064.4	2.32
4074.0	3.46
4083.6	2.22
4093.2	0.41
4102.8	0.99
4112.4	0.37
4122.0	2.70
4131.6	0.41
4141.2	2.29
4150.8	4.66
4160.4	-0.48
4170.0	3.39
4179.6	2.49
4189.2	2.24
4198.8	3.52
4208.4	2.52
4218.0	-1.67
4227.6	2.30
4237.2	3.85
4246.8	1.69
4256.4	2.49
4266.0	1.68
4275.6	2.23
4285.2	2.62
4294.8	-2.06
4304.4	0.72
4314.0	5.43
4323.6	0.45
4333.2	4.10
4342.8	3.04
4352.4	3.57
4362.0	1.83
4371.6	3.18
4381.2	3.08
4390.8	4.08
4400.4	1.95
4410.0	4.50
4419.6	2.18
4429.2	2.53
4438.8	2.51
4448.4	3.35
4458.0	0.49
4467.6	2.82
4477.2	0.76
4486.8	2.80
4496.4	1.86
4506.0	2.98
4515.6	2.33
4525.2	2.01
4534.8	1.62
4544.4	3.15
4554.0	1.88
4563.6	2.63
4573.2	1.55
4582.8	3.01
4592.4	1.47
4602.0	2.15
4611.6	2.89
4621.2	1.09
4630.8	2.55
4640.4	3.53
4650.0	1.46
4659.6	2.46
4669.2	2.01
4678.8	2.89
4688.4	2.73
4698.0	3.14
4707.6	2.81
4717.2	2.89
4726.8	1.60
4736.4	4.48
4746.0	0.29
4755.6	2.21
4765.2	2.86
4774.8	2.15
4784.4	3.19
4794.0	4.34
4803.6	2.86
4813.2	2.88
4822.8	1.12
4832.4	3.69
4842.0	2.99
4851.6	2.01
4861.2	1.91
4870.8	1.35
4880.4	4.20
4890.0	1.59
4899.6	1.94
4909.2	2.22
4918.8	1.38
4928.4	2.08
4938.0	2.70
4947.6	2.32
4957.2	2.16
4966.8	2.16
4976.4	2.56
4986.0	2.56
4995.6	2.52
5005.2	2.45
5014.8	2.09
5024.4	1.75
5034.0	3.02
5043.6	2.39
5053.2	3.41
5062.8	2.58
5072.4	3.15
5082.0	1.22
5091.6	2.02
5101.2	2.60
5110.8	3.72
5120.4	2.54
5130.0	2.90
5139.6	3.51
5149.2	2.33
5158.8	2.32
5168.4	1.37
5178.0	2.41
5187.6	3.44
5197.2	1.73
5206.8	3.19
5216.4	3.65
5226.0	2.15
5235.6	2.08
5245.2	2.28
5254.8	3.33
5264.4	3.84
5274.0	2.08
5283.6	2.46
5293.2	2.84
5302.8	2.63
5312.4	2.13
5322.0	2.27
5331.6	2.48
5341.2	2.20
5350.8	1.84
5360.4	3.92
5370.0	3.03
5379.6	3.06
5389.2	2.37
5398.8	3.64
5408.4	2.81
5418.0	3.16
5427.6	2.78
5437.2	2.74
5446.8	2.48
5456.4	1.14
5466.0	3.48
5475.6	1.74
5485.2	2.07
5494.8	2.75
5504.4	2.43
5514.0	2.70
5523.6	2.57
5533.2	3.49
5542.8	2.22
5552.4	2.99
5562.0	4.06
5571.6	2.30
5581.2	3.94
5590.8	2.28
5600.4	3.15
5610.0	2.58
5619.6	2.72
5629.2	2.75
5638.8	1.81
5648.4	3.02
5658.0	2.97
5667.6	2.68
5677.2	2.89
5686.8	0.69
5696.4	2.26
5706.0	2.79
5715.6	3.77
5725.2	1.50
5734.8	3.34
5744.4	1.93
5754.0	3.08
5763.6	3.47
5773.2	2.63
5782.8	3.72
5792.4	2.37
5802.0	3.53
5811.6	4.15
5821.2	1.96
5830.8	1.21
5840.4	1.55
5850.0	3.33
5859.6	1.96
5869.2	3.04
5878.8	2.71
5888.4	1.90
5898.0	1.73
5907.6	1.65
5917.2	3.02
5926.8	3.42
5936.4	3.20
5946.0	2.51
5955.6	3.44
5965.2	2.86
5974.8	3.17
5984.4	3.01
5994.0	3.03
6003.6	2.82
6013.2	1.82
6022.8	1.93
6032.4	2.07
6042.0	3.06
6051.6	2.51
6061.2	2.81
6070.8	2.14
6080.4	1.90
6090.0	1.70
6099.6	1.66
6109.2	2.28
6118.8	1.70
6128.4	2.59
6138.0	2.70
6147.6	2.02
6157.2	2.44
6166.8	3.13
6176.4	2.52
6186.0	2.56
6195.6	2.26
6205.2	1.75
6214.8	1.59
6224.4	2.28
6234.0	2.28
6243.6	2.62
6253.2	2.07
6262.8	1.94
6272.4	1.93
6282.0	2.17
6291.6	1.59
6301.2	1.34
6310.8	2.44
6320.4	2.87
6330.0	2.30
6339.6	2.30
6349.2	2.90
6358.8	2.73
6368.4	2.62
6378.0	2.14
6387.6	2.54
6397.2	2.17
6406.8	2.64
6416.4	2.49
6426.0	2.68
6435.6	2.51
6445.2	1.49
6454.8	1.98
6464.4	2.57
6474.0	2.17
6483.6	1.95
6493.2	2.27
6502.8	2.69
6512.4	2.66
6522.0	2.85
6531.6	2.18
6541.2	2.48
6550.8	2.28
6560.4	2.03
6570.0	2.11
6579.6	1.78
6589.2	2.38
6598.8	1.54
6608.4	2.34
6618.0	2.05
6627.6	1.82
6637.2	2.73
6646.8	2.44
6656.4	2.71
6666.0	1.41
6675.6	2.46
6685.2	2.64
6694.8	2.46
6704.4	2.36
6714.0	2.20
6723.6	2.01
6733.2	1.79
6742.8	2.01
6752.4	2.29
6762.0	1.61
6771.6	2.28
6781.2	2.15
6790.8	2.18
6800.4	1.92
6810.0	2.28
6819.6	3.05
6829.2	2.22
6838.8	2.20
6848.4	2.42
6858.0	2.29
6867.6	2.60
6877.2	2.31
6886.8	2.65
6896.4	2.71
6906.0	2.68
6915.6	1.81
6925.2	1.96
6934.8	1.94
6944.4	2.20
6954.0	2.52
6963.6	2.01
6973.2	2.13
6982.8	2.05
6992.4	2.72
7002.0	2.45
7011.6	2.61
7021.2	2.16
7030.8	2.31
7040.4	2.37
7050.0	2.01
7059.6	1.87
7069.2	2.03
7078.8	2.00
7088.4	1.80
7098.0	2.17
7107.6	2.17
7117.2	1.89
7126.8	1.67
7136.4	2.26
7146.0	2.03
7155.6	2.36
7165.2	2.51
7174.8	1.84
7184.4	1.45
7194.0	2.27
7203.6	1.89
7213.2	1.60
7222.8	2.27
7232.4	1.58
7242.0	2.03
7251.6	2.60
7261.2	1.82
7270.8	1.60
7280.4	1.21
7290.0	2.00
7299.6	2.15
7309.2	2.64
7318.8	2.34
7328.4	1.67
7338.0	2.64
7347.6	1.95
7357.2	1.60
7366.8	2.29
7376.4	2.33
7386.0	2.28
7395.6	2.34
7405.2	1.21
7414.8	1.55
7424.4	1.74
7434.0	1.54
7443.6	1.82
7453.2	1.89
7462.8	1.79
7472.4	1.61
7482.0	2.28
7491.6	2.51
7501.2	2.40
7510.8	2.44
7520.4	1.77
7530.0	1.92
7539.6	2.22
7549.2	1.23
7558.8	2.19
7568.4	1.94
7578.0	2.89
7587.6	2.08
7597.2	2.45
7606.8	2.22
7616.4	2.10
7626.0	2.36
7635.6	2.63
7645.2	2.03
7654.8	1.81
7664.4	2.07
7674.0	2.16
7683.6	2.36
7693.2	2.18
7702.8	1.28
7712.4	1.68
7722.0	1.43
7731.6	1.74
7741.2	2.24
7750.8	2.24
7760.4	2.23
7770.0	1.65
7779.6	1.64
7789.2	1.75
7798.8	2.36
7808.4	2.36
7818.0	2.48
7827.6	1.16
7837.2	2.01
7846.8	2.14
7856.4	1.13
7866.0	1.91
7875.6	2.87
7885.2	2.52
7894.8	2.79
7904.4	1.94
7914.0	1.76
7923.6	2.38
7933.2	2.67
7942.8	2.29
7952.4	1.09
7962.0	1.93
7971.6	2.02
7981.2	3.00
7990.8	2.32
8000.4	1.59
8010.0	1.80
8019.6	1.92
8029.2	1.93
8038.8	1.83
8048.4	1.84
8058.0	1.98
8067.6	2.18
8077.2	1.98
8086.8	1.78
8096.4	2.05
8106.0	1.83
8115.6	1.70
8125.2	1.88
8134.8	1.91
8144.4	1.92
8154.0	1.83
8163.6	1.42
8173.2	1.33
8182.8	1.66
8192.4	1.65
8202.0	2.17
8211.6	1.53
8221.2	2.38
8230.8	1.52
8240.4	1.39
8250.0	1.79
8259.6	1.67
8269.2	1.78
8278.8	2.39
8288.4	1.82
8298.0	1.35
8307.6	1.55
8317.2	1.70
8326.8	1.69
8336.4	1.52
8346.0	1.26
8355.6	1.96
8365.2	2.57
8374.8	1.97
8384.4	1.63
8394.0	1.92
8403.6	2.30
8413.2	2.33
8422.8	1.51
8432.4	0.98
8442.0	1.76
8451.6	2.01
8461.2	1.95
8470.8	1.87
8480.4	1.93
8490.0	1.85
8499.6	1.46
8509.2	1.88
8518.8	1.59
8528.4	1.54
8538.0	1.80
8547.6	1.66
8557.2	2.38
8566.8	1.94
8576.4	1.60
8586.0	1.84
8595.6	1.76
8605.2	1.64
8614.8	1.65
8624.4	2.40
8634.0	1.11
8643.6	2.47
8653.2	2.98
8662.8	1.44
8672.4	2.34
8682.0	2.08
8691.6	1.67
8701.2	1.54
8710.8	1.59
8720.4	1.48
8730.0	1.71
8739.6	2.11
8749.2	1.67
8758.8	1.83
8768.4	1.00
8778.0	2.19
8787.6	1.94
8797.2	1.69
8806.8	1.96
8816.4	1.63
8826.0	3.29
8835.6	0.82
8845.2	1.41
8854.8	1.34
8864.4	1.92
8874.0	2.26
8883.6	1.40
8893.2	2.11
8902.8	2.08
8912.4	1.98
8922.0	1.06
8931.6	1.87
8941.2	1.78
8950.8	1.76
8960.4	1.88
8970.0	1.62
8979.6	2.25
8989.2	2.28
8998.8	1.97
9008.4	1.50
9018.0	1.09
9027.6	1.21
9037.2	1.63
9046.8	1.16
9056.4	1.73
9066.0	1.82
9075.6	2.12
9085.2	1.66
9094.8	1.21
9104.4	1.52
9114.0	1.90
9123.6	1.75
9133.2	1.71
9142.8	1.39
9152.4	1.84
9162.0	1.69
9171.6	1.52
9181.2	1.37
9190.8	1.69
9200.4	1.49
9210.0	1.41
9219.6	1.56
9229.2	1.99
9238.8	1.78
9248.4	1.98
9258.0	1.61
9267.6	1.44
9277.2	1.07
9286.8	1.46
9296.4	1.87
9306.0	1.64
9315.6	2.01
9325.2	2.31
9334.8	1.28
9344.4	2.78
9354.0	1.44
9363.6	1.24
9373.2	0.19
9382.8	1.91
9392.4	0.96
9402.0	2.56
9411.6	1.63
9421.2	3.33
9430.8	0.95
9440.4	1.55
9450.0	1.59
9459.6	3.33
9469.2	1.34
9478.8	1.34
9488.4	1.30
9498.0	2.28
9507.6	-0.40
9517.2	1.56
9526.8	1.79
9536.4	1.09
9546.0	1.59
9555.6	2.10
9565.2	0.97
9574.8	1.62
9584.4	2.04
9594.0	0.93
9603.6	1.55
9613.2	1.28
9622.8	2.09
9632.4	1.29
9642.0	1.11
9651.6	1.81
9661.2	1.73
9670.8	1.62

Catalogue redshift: 1.57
